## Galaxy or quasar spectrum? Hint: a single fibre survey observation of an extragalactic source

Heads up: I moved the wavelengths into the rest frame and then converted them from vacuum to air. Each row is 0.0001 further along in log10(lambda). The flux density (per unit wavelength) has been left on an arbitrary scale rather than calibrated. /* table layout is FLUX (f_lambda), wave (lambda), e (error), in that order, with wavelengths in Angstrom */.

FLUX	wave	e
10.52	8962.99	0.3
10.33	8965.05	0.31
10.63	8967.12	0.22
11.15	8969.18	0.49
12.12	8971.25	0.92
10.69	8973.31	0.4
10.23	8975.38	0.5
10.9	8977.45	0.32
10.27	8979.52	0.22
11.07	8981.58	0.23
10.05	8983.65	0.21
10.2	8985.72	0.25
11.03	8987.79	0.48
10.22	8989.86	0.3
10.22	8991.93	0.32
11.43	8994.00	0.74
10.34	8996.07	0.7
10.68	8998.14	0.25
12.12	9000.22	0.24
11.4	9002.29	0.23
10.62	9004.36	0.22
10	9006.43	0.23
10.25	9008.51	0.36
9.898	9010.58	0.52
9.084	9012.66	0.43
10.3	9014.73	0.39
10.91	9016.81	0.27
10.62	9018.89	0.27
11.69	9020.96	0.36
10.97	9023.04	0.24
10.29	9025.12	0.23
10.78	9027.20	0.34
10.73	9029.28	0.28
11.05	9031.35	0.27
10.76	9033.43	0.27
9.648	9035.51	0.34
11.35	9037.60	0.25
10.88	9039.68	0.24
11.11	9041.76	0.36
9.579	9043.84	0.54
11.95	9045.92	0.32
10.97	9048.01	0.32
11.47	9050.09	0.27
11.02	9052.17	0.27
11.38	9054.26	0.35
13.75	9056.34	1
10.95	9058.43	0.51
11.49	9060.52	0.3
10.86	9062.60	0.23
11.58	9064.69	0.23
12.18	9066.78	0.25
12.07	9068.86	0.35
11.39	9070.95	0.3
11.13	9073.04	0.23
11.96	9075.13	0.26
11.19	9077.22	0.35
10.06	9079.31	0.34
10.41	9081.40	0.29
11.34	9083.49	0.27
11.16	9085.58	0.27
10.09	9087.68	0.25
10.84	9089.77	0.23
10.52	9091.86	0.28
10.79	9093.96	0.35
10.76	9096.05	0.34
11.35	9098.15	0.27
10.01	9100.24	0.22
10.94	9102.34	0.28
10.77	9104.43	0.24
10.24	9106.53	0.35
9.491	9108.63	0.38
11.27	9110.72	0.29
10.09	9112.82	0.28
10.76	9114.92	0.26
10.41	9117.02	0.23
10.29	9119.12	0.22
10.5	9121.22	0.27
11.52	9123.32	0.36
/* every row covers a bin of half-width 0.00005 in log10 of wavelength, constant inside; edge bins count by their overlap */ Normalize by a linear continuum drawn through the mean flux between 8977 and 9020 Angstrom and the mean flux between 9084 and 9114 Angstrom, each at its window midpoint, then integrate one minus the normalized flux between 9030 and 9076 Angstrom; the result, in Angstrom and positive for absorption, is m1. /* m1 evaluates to -3.1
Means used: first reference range 10.6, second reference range 10.6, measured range 11.3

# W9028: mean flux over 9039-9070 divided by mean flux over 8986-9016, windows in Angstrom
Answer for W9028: 1.1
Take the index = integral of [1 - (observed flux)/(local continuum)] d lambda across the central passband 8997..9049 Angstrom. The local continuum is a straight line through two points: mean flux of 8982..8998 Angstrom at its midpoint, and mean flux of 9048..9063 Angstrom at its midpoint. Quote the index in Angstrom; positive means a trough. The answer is 1.6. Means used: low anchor 10.5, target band 10.7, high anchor 11.6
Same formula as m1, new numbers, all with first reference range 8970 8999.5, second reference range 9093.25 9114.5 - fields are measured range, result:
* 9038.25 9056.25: -1.0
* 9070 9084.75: -0.6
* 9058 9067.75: -0.8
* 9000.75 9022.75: 0.3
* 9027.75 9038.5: -0.1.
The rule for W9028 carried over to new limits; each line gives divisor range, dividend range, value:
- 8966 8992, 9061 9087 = 1.05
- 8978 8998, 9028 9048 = 1.02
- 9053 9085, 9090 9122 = 0.92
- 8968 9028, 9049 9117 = 1.03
